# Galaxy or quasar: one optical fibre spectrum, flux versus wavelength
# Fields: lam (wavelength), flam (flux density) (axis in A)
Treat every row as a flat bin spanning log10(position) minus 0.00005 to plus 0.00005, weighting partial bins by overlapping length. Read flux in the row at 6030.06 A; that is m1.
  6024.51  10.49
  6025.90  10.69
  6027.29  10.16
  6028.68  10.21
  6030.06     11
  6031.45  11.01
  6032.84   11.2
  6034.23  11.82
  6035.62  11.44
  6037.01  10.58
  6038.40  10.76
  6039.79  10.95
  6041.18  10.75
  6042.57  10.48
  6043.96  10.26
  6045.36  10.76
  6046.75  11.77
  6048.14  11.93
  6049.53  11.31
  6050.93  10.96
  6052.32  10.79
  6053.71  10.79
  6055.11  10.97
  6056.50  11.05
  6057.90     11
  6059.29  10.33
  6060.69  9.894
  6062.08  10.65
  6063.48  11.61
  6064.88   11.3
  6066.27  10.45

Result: 11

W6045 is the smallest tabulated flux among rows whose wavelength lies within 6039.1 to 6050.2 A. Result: 10.26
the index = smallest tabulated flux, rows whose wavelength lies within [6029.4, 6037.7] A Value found 10.58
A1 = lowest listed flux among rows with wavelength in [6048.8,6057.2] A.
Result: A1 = 10.79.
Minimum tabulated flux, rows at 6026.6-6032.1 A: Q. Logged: 10.16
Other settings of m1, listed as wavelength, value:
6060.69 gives 9.894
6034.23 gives 11.82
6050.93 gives 10.96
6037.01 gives 10.58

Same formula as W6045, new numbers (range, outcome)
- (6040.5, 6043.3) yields 10.48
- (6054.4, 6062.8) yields 9.894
